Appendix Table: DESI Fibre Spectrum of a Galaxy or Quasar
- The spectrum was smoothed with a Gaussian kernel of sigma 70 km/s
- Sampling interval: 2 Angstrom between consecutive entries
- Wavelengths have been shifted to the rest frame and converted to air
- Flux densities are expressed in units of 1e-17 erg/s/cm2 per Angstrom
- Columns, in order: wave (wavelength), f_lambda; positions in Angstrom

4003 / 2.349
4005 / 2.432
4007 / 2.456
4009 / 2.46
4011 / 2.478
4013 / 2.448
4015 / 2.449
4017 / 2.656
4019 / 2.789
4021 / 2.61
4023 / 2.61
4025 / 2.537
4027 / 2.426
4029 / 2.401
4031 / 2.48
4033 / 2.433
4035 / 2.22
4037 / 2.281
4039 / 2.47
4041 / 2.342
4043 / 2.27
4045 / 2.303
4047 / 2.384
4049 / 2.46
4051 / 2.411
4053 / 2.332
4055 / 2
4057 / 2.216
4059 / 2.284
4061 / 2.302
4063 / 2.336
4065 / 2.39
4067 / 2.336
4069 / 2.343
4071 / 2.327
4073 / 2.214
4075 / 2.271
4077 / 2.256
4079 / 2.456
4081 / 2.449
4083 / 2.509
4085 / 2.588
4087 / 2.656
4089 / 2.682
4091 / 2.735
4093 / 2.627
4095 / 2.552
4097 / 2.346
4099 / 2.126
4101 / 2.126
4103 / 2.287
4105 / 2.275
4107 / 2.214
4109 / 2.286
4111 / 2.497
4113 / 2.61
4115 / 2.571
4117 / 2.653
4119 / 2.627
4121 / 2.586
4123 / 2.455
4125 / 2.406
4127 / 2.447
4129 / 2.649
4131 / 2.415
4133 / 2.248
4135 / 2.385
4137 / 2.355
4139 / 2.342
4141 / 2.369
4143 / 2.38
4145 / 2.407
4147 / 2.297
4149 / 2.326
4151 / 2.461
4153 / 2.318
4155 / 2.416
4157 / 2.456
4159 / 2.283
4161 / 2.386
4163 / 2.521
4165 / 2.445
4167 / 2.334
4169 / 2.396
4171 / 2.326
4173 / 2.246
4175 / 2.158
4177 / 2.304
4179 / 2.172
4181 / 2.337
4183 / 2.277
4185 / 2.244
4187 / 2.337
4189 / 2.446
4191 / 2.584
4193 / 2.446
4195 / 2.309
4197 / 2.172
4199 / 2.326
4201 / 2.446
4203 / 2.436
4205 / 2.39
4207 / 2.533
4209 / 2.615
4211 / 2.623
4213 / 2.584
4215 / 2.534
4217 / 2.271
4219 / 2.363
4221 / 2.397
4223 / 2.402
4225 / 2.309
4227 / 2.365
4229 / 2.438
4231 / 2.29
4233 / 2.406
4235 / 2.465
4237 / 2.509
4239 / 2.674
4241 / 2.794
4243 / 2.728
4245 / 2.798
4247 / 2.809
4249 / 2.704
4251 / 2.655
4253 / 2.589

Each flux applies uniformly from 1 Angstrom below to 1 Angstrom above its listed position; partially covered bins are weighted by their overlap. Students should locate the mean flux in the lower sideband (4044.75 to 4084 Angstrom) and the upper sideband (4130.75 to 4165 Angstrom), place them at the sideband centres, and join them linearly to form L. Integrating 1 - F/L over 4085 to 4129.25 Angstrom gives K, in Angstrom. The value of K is -2.3 Angstrom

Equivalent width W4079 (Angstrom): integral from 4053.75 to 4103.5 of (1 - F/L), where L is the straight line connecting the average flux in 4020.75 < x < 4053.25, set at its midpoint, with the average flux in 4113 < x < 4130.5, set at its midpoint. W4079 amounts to 2.0 Angstrom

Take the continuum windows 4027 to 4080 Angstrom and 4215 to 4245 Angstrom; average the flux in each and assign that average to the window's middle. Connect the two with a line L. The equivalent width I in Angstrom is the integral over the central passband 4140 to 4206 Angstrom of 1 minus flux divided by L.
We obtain 1.9 Angstrom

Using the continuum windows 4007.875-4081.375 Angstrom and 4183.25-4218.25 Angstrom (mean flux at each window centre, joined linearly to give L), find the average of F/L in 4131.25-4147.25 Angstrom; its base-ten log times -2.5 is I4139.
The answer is 0.026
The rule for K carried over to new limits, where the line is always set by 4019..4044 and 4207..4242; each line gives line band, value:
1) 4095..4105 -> 0.8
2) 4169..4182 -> 1.0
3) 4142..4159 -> 0.6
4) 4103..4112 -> 0.5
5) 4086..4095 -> -0.8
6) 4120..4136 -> 0.0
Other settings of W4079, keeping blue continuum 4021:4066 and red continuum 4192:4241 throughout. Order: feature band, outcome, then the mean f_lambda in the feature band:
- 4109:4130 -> -1.2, 2.54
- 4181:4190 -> 0.4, 2.33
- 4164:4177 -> 0.5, 2.32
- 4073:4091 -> -0.8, 2.48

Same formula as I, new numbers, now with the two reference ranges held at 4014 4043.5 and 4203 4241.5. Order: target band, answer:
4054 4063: 0.92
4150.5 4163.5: 0.36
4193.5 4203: 0.51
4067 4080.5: 0.82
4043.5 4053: 0.35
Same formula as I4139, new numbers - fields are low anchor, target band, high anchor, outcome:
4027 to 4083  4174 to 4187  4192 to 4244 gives 0.08 mag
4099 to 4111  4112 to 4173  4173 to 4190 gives -0.07 mag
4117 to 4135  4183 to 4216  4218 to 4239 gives 0.00 mag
